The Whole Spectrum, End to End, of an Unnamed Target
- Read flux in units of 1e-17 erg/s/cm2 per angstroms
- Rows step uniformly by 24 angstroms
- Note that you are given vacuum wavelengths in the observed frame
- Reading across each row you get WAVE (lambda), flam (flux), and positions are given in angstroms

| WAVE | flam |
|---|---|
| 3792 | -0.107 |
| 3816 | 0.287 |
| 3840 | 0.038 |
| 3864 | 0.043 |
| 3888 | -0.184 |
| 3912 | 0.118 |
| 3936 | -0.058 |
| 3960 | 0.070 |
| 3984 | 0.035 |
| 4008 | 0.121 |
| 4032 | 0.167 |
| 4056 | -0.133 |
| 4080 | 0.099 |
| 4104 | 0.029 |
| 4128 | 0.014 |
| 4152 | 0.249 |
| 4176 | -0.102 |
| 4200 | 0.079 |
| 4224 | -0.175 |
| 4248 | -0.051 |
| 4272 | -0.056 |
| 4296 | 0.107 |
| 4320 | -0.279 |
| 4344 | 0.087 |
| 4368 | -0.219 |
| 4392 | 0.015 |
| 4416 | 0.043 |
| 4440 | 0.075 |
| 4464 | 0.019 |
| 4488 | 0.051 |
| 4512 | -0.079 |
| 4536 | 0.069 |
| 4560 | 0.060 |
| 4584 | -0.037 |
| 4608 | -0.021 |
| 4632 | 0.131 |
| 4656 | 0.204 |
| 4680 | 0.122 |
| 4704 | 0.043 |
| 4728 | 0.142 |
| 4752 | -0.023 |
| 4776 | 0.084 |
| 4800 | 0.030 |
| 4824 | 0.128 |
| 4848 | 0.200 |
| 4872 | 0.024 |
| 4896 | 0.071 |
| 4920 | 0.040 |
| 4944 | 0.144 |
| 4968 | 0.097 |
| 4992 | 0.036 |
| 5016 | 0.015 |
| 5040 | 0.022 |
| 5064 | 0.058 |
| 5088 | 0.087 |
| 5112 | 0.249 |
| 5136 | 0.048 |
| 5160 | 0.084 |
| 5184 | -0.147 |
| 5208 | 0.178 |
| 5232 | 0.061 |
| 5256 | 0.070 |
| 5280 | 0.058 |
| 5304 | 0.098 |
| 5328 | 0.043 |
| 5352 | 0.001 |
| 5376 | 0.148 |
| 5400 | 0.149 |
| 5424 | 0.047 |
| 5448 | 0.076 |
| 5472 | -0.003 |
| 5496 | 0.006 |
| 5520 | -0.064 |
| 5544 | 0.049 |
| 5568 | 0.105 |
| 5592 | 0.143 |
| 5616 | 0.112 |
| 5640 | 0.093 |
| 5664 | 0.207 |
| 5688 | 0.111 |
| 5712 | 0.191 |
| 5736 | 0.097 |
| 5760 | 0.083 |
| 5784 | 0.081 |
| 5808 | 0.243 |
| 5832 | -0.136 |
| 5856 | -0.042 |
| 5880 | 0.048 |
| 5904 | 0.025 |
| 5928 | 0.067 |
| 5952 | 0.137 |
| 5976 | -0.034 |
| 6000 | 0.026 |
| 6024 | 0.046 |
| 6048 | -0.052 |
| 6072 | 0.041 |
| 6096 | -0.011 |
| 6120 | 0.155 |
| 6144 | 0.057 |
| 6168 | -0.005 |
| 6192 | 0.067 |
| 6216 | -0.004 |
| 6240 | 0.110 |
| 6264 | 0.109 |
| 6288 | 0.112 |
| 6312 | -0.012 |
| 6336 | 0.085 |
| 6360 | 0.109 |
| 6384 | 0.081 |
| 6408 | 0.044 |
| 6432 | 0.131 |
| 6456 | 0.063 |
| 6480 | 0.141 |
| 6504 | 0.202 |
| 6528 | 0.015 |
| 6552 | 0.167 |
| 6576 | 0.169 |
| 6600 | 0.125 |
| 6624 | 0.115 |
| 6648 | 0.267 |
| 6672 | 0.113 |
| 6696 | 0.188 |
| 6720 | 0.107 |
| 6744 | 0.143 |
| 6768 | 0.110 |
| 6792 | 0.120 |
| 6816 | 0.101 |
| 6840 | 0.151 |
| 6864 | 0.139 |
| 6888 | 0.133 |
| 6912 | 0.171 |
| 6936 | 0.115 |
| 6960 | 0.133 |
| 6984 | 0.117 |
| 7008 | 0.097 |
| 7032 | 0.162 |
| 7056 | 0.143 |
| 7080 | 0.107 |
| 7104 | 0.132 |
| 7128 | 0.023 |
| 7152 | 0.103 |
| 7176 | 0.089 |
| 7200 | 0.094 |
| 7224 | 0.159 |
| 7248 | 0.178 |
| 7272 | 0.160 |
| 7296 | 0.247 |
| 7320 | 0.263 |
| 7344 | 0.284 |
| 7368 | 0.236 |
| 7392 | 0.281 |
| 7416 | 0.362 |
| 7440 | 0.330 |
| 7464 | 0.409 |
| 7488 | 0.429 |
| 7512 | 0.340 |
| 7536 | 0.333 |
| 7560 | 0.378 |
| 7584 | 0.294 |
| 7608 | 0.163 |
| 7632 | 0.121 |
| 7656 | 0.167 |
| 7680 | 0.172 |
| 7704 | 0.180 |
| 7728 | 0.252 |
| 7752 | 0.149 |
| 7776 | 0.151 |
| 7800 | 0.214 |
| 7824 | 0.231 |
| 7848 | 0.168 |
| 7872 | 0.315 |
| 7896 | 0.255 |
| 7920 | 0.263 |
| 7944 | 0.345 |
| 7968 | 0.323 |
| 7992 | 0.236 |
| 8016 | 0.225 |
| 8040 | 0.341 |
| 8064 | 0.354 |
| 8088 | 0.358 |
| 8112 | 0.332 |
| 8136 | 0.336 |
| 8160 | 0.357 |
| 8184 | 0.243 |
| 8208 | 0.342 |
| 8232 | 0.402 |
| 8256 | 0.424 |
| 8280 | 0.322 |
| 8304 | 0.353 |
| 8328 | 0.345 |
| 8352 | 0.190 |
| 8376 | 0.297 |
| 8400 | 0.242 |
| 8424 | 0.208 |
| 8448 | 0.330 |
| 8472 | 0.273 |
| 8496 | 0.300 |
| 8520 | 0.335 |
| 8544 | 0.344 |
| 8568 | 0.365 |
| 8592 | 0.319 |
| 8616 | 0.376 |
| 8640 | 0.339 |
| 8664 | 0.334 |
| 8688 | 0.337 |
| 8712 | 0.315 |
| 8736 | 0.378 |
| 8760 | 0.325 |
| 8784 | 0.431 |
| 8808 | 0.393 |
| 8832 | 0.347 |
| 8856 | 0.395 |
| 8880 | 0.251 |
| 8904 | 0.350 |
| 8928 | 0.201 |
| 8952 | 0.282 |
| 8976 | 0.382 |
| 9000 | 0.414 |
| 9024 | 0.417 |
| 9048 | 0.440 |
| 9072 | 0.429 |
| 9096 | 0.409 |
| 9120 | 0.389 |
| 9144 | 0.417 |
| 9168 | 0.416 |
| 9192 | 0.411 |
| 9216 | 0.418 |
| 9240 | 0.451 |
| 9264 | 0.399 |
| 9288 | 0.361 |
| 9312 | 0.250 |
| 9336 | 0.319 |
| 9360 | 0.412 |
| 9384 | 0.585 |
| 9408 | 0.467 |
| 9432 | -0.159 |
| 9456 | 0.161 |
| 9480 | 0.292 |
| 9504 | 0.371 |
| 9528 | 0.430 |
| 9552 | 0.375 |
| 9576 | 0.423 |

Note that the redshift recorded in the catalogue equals 0.000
